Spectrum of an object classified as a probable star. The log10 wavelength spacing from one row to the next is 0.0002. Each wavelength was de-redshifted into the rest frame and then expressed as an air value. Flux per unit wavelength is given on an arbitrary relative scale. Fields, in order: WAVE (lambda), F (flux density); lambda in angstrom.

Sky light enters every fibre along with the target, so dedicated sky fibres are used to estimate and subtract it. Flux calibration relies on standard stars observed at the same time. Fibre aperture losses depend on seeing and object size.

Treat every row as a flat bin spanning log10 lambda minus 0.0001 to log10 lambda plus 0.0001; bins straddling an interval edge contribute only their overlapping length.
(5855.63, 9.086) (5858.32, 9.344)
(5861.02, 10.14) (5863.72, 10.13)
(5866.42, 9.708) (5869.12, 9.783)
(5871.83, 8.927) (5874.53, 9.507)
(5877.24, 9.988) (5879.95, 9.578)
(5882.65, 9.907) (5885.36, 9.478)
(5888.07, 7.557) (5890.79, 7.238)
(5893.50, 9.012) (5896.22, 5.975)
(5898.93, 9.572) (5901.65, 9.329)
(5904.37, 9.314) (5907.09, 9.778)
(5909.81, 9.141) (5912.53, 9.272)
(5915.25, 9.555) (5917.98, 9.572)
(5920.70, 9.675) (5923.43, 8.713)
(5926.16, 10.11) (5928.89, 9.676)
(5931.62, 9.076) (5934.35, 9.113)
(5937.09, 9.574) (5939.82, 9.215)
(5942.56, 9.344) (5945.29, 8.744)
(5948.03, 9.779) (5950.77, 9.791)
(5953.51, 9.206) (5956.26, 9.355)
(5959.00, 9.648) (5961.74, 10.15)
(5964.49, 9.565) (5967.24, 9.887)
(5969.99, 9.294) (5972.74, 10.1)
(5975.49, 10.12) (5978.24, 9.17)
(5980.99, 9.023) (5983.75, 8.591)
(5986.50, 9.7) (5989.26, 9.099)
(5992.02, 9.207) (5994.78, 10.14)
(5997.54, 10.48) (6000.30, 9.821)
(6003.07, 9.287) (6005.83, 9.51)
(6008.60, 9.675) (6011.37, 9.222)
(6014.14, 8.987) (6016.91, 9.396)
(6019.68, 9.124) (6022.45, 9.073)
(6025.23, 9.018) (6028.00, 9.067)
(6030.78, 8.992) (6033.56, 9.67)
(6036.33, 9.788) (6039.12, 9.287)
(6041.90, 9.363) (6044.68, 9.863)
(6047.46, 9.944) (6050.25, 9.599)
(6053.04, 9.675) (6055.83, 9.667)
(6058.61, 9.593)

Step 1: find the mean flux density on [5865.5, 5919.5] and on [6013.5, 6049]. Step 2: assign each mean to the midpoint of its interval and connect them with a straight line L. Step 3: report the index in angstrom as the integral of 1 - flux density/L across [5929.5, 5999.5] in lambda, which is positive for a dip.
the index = -2.0 angstrom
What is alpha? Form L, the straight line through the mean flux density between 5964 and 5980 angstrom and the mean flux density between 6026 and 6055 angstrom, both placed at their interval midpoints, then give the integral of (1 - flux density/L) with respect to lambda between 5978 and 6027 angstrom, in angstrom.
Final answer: 1.2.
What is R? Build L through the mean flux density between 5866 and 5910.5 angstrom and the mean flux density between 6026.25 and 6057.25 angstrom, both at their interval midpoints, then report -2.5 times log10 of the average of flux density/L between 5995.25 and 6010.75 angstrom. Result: -0.04 mag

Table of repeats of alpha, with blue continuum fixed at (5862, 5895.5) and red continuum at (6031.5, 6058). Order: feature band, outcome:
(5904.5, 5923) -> -0.34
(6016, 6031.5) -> 0.76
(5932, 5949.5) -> 0.12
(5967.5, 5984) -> -0.04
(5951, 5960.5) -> -0.07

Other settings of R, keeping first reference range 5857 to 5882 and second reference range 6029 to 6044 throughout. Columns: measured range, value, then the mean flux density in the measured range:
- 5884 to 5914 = 0.11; 8.7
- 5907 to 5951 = 0.02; 9.4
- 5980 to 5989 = 0.05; 9.11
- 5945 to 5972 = 0.00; 9.58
